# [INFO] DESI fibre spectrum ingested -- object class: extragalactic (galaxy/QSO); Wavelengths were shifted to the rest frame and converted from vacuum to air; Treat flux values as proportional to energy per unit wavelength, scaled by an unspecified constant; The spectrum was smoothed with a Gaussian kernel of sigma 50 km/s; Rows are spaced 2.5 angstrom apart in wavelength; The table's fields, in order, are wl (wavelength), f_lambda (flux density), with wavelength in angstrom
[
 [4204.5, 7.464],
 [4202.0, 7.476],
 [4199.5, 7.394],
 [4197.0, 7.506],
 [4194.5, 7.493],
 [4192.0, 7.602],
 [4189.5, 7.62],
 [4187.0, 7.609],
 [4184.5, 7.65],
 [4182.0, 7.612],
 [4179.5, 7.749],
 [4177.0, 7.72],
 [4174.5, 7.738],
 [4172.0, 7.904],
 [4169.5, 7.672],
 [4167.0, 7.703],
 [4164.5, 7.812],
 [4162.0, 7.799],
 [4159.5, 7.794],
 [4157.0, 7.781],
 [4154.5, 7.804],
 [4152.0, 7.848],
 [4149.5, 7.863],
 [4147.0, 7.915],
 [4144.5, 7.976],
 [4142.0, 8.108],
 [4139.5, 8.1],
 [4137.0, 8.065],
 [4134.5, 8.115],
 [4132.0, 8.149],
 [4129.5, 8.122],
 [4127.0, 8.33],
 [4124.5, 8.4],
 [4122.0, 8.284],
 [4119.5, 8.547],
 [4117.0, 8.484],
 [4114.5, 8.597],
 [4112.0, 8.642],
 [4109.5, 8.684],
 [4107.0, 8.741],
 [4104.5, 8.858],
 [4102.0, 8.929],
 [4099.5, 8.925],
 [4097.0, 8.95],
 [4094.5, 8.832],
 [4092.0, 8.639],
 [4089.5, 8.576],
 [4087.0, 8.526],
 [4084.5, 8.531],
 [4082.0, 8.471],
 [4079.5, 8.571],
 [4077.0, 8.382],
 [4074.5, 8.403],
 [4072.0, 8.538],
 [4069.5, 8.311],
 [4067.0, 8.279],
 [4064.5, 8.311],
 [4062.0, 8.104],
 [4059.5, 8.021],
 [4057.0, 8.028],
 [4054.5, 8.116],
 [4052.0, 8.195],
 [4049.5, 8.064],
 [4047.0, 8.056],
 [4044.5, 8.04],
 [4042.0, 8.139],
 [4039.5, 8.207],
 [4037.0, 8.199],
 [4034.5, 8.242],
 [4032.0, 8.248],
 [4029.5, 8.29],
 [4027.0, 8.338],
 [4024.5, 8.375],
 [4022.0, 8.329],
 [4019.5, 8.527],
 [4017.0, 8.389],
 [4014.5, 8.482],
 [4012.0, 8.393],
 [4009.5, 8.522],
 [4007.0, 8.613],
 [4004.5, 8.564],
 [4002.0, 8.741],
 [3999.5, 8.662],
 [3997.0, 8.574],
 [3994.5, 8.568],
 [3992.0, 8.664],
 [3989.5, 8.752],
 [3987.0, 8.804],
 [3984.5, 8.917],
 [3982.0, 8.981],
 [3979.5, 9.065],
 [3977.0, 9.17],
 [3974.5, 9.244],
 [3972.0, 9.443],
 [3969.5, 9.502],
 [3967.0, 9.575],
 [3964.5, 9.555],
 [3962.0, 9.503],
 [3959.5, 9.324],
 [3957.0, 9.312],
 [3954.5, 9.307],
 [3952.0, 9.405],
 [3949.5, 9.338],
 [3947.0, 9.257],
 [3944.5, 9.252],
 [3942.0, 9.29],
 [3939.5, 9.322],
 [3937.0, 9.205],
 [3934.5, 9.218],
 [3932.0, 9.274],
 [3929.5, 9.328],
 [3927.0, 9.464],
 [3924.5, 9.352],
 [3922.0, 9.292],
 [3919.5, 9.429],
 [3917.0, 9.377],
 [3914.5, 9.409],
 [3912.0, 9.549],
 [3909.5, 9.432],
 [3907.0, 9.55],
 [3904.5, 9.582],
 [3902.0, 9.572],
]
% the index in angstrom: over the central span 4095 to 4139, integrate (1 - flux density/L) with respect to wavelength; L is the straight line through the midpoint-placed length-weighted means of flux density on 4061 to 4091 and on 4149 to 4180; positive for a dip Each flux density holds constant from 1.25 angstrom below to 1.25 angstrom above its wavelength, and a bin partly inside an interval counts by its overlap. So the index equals -2.1 angstrom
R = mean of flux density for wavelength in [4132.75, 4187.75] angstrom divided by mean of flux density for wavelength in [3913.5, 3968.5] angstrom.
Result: 0.84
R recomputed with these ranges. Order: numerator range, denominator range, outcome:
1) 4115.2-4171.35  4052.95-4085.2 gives 0.97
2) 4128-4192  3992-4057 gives 0.94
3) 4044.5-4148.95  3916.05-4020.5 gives 0.92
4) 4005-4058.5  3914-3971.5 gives 0.88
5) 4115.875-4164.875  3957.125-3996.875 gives 0.88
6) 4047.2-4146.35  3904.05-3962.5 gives 0.90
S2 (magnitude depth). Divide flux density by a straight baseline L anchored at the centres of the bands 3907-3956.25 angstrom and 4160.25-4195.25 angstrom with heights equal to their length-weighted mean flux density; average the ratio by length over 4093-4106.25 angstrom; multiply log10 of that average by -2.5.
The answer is -0.08 mag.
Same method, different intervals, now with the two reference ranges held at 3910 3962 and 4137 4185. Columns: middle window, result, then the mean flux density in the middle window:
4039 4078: 0.04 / 8.2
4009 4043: 0.05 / 8.33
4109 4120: -0.06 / 8.59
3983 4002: 0.03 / 8.71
